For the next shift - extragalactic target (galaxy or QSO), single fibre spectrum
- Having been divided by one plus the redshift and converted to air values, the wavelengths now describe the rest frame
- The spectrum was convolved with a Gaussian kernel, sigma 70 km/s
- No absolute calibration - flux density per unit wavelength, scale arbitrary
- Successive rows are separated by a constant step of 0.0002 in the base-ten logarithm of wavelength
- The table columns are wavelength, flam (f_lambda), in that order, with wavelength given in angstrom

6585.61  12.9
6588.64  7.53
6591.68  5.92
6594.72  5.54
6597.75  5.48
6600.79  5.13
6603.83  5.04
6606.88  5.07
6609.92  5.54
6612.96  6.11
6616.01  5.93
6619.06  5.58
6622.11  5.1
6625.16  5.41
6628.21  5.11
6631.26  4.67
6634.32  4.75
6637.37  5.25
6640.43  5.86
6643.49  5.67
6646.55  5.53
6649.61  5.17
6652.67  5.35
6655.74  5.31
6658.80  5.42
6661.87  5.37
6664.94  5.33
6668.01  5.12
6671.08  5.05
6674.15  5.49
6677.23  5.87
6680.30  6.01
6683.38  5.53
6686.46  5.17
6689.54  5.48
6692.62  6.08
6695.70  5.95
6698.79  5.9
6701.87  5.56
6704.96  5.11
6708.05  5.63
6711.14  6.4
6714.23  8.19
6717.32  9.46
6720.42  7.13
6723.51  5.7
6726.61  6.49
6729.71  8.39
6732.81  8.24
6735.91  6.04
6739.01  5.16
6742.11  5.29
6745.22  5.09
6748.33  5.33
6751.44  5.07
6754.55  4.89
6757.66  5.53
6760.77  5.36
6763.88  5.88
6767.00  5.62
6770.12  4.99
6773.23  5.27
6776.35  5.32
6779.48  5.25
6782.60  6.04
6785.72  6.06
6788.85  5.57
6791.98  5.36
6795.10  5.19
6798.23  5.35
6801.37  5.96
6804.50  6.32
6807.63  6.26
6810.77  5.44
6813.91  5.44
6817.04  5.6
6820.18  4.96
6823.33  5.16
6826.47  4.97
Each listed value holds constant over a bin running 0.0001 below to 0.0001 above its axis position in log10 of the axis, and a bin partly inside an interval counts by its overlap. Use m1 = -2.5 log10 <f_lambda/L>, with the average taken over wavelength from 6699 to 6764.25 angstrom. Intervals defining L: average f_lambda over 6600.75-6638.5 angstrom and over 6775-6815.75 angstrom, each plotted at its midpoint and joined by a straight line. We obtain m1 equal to -0.12 mag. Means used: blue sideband 5.29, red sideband 5.66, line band 6.19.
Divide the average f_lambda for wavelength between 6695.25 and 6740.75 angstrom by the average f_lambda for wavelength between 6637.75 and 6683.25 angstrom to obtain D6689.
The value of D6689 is 1.2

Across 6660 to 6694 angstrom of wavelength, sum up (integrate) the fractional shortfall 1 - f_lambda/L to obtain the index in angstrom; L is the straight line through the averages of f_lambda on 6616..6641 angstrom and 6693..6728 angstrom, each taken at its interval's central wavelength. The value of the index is 2.7 angstrom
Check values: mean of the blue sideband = 5.24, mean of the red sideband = 6.49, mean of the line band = 5.5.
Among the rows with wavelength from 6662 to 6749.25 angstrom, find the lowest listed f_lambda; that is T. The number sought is 5.05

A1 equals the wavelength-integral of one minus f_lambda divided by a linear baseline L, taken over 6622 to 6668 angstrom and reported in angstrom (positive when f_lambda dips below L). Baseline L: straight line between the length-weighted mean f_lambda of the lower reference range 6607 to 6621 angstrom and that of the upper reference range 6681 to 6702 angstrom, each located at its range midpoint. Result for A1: 3.3 angstrom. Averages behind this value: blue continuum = 5.7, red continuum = 5.69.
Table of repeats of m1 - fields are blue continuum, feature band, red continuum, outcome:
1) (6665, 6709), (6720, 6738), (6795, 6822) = -0.24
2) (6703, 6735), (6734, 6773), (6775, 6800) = 0.17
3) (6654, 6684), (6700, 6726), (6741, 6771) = -0.23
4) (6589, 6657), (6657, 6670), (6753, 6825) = 0.03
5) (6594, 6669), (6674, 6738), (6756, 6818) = -0.17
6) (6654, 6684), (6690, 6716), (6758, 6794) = -0.12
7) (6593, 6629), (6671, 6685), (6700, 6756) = 0.05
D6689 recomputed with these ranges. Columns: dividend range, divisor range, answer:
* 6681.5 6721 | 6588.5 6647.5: 1.14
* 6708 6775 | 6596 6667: 1.15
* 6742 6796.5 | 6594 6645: 1.01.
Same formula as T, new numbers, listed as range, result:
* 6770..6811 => 4.99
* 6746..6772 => 4.89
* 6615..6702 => 4.67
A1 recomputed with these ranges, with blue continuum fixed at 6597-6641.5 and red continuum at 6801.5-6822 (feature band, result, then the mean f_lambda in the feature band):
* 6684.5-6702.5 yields -0.8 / 5.69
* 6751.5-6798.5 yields 1.5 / 5.44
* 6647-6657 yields 0.2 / 5.3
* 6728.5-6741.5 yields -3.0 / 6.8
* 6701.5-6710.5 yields 0.0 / 5.51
